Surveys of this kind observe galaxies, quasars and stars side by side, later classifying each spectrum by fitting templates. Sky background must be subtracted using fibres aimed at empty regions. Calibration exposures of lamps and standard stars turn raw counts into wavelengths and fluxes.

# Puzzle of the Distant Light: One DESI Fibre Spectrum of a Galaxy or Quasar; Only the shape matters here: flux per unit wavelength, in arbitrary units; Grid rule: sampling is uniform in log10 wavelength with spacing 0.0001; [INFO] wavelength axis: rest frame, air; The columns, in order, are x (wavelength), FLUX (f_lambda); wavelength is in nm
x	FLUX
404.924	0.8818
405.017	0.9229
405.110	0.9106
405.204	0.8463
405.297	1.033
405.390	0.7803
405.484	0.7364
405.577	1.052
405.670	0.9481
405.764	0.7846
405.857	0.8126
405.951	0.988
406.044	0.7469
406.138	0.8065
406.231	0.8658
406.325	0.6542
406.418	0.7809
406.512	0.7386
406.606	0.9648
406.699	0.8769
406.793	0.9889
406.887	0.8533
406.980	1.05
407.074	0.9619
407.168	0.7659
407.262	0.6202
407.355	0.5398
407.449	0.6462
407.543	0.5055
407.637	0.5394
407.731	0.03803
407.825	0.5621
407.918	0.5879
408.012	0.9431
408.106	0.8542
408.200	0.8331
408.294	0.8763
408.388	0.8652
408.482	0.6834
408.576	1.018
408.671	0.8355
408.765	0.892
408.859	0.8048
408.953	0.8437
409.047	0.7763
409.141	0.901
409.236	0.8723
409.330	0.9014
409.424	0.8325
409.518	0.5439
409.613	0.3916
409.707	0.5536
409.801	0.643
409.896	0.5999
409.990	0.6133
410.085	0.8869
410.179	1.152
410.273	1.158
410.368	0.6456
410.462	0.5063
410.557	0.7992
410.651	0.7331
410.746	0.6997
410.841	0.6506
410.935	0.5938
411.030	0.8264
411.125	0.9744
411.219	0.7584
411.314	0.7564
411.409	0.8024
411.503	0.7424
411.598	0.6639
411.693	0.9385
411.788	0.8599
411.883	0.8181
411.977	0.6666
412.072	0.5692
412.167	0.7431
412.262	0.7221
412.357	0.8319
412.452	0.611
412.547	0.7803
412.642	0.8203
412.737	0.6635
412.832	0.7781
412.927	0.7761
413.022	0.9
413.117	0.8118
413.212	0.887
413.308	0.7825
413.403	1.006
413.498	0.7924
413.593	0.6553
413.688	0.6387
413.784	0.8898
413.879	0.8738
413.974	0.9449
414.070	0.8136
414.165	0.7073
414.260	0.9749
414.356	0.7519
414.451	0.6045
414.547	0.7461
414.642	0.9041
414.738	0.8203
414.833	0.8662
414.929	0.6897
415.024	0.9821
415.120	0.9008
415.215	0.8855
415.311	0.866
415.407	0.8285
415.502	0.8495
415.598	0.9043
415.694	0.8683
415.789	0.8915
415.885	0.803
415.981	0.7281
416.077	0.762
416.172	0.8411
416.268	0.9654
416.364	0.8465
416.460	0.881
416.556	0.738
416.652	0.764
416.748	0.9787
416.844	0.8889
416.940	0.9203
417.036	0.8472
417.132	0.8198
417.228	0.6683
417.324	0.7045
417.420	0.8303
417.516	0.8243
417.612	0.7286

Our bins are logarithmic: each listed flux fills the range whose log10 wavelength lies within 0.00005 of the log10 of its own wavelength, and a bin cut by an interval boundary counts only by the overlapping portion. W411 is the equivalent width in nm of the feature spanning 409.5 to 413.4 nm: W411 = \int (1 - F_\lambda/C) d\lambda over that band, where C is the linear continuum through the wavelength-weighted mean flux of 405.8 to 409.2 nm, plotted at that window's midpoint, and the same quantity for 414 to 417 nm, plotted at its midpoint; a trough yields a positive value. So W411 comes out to 0.27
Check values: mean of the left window 0.779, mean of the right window 0.839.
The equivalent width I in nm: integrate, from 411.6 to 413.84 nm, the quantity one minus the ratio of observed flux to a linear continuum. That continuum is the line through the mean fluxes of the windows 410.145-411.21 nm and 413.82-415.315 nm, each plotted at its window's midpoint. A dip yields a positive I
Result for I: 0.09 nm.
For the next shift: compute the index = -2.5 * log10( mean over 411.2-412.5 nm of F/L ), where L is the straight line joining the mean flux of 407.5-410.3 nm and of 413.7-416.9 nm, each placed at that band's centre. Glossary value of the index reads 0.06 mag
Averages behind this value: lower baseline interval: 0.748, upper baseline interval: 0.839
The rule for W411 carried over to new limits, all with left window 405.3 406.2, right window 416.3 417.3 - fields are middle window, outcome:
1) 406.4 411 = 0.54 nm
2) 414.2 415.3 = 0.01 nm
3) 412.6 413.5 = 0.02 nm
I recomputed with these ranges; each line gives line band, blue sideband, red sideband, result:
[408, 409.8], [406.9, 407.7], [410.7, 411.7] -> -0.18 nm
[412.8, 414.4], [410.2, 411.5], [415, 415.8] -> 0.03 nm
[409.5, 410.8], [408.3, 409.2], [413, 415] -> 0.19 nm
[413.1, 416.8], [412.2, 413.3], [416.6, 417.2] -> -0.04 nm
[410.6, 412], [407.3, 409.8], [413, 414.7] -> 0.00 nm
